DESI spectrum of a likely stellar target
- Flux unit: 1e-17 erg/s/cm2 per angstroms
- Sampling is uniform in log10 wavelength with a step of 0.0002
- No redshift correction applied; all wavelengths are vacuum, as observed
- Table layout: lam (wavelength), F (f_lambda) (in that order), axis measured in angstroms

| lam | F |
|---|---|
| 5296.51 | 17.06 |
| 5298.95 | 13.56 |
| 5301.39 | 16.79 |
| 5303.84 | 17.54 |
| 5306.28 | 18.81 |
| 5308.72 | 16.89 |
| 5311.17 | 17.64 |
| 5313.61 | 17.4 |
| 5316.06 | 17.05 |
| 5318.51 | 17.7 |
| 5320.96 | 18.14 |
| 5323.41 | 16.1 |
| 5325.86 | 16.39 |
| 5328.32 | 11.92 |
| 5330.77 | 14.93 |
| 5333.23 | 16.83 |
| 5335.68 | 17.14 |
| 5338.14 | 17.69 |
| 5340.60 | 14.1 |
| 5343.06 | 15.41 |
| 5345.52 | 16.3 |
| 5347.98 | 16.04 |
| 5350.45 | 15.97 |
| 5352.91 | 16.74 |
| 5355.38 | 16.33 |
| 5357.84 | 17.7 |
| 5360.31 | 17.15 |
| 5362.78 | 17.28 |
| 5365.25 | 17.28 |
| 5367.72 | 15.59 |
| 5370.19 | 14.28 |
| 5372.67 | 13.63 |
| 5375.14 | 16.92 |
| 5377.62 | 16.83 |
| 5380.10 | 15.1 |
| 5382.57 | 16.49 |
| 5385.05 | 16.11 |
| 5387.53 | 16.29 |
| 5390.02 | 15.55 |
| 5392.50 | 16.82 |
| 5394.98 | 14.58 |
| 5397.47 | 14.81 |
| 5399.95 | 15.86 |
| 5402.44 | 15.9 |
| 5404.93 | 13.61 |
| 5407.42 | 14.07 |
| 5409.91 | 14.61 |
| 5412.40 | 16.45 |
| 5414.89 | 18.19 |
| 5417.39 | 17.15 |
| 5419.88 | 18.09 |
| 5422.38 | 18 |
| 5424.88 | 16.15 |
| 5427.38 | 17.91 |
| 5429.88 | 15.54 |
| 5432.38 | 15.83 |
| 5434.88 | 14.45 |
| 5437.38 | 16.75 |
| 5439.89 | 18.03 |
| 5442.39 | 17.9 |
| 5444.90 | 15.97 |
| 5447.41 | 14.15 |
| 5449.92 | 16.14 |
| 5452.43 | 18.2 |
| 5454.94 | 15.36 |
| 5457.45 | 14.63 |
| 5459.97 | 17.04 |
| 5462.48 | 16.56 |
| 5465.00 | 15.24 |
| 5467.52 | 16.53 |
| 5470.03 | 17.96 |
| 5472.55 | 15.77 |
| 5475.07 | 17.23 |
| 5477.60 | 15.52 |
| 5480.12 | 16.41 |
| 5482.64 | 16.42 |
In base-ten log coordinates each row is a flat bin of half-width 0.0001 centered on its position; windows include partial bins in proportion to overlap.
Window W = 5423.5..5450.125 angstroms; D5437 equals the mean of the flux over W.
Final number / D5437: 16.3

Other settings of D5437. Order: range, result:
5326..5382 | 16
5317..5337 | 16.2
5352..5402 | 16.1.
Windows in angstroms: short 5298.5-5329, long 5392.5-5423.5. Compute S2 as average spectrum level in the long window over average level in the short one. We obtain 1.0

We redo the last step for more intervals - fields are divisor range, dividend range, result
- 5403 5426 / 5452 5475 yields 1.01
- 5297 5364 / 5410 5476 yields 1.00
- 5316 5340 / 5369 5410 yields 0.95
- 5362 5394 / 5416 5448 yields 1.04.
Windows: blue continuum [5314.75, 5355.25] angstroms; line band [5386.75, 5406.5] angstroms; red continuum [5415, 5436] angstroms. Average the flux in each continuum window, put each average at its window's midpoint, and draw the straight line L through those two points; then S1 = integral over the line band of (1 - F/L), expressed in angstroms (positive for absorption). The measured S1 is 1.39 angstroms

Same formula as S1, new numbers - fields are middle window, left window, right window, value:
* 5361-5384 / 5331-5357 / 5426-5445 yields 0.53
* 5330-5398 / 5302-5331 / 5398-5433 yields 1.72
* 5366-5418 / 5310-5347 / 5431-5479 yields 2.04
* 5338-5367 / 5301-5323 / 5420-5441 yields 1.32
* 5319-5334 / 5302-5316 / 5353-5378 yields 1.22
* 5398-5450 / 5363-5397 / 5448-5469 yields -0.62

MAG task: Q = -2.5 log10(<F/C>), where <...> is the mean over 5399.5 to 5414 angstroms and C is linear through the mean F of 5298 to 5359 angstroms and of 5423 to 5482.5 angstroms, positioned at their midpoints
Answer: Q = 0.09 mag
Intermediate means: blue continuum 16.5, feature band 15.1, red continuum 16.3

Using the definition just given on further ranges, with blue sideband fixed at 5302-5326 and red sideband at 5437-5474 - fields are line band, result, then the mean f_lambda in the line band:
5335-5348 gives 0.07 mag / 16.1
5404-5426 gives 0.03 mag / 16.3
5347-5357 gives 0.05 mag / 16.3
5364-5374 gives 0.12 mag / 15.2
